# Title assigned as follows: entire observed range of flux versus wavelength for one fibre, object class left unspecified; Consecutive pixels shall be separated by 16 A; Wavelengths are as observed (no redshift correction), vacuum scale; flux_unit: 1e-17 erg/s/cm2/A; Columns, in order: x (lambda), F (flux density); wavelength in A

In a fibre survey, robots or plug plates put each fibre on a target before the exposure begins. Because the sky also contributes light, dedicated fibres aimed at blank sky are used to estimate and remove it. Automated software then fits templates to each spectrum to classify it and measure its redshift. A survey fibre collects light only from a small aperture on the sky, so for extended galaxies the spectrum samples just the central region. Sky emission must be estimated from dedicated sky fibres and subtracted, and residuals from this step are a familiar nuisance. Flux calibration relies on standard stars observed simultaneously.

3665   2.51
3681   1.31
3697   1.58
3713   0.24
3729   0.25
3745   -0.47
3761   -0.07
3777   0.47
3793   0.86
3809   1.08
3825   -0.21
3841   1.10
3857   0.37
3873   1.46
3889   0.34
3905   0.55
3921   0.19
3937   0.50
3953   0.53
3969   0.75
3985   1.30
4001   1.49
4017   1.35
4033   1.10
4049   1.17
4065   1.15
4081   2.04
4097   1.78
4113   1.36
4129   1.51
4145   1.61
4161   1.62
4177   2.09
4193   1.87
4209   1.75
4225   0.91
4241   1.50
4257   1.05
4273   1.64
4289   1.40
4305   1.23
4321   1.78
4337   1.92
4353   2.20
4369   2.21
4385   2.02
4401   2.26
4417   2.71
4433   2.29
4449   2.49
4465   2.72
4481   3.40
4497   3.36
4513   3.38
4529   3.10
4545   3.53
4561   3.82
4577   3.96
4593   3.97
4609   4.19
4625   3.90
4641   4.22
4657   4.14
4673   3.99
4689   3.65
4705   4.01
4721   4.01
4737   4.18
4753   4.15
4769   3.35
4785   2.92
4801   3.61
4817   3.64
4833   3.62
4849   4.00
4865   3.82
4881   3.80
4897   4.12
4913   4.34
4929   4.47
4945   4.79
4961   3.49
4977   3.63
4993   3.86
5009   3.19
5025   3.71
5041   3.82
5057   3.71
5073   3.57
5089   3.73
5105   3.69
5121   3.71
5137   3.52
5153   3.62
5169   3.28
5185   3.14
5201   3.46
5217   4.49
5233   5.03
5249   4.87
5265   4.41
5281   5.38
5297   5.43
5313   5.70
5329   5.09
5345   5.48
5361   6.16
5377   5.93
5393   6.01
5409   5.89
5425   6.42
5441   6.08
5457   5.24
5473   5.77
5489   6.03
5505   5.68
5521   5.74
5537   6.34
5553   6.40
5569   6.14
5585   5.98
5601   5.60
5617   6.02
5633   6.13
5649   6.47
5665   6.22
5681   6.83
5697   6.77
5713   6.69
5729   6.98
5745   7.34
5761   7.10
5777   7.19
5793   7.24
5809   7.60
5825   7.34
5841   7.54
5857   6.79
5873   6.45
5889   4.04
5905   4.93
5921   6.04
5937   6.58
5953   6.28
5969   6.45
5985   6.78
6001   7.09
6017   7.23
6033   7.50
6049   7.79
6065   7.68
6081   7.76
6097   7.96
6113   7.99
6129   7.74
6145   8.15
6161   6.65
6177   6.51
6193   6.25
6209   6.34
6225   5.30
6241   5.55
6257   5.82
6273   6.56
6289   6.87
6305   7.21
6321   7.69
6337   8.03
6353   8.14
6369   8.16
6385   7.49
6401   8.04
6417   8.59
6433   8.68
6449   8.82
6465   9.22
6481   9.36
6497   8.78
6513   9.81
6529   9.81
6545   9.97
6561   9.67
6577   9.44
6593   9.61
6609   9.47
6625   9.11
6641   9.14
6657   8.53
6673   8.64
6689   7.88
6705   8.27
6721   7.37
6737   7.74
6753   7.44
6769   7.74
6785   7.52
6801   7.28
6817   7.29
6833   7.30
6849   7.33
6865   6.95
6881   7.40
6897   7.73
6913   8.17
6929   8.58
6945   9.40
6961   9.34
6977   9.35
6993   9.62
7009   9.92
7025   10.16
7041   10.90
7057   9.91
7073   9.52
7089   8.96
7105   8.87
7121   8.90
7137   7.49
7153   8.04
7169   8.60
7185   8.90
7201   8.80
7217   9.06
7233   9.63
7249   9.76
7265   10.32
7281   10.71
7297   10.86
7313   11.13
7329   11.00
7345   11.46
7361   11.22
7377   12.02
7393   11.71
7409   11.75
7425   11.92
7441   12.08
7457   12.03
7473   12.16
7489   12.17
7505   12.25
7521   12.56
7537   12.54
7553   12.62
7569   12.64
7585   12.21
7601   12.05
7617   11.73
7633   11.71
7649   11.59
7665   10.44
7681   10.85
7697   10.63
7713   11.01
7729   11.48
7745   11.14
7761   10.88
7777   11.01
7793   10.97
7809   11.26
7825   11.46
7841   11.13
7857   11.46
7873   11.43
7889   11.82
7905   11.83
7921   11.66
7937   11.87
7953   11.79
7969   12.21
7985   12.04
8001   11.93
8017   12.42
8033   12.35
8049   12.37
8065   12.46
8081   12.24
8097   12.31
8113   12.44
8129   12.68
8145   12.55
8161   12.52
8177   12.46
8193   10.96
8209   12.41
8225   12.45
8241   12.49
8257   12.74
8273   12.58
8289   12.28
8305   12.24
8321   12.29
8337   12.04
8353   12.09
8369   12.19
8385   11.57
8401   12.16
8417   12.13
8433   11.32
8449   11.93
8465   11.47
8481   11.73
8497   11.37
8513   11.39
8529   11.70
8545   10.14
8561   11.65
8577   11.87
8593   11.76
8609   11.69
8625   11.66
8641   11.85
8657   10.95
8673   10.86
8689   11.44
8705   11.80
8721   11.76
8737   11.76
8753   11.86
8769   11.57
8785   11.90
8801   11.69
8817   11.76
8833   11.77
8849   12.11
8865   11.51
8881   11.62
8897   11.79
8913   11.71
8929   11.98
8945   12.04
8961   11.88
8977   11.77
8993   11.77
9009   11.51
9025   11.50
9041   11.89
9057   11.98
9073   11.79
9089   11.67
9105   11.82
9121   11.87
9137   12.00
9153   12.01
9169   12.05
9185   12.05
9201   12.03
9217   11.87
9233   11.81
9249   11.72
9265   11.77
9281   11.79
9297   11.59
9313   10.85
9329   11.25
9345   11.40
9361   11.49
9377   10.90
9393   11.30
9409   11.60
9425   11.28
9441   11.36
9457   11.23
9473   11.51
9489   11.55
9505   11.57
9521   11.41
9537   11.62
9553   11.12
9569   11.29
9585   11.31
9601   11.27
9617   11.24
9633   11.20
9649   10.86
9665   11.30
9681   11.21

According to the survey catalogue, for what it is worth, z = 0.000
